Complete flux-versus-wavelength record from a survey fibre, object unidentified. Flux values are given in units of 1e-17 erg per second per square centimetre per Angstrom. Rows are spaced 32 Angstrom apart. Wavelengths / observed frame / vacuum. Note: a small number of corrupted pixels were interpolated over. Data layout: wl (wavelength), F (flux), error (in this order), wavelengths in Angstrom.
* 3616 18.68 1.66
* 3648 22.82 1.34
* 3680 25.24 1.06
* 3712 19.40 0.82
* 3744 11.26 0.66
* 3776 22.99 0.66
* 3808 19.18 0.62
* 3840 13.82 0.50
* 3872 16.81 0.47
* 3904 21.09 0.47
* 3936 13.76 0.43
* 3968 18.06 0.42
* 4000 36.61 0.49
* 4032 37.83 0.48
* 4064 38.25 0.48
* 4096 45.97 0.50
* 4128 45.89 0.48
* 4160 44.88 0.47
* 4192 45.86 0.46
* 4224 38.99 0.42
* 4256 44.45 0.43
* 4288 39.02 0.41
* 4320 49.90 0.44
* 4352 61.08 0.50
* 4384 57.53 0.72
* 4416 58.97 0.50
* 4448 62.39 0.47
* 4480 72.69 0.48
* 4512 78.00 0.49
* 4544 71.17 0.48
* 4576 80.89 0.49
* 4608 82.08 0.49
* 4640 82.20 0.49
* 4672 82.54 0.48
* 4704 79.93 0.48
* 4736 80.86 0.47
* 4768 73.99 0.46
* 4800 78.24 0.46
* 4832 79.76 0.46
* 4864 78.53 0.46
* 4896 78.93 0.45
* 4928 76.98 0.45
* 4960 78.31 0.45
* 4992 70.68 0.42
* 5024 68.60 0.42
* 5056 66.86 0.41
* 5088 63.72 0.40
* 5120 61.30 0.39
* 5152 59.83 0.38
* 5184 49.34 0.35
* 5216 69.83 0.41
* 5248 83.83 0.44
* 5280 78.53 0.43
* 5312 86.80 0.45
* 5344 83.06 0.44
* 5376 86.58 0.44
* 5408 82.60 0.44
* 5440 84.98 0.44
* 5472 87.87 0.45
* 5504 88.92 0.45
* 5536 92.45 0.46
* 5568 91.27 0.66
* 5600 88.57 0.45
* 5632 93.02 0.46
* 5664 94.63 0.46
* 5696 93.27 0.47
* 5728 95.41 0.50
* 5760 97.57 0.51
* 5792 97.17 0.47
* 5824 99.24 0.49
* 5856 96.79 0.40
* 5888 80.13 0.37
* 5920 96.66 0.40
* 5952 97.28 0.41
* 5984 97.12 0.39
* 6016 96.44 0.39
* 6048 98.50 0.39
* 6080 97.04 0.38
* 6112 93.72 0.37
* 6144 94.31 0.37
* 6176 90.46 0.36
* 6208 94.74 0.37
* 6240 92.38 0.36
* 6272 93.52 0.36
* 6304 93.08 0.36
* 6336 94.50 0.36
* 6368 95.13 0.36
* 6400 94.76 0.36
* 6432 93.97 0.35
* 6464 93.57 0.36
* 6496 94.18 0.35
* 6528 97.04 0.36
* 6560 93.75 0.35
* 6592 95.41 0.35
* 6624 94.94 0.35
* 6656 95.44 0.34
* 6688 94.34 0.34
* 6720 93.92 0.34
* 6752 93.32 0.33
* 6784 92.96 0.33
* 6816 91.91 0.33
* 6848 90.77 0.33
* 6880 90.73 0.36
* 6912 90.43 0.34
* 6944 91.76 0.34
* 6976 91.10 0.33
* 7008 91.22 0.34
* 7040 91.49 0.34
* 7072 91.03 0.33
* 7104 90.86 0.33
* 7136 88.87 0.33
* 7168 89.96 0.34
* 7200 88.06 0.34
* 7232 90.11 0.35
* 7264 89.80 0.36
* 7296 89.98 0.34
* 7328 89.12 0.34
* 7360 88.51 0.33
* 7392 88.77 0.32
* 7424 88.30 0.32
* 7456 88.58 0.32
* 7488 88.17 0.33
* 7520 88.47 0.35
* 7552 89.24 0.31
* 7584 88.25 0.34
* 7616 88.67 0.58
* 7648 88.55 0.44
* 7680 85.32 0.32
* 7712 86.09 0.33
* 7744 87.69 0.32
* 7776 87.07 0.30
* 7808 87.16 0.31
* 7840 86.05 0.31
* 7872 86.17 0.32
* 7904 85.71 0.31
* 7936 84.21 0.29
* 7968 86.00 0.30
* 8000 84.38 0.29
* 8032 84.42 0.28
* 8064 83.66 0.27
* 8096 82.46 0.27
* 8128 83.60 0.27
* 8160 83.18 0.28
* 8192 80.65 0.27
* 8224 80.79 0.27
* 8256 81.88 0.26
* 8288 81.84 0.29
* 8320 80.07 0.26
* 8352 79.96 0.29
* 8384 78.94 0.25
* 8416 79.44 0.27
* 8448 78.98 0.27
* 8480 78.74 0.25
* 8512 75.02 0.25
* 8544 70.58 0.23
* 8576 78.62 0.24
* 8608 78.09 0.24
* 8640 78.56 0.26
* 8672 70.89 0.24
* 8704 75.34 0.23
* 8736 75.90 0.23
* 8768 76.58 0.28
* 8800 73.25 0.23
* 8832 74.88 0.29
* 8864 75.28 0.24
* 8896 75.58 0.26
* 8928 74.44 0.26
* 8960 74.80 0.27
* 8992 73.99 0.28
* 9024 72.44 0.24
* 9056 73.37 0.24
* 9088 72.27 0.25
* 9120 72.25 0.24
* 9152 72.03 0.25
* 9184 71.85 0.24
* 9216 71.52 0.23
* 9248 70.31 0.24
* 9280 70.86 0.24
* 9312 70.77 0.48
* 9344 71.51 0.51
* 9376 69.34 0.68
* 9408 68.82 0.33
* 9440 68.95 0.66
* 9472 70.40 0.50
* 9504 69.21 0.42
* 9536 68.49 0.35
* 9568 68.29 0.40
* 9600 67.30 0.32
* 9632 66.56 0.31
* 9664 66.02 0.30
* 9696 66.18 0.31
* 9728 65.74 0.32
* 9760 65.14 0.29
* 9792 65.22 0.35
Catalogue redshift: 0.000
